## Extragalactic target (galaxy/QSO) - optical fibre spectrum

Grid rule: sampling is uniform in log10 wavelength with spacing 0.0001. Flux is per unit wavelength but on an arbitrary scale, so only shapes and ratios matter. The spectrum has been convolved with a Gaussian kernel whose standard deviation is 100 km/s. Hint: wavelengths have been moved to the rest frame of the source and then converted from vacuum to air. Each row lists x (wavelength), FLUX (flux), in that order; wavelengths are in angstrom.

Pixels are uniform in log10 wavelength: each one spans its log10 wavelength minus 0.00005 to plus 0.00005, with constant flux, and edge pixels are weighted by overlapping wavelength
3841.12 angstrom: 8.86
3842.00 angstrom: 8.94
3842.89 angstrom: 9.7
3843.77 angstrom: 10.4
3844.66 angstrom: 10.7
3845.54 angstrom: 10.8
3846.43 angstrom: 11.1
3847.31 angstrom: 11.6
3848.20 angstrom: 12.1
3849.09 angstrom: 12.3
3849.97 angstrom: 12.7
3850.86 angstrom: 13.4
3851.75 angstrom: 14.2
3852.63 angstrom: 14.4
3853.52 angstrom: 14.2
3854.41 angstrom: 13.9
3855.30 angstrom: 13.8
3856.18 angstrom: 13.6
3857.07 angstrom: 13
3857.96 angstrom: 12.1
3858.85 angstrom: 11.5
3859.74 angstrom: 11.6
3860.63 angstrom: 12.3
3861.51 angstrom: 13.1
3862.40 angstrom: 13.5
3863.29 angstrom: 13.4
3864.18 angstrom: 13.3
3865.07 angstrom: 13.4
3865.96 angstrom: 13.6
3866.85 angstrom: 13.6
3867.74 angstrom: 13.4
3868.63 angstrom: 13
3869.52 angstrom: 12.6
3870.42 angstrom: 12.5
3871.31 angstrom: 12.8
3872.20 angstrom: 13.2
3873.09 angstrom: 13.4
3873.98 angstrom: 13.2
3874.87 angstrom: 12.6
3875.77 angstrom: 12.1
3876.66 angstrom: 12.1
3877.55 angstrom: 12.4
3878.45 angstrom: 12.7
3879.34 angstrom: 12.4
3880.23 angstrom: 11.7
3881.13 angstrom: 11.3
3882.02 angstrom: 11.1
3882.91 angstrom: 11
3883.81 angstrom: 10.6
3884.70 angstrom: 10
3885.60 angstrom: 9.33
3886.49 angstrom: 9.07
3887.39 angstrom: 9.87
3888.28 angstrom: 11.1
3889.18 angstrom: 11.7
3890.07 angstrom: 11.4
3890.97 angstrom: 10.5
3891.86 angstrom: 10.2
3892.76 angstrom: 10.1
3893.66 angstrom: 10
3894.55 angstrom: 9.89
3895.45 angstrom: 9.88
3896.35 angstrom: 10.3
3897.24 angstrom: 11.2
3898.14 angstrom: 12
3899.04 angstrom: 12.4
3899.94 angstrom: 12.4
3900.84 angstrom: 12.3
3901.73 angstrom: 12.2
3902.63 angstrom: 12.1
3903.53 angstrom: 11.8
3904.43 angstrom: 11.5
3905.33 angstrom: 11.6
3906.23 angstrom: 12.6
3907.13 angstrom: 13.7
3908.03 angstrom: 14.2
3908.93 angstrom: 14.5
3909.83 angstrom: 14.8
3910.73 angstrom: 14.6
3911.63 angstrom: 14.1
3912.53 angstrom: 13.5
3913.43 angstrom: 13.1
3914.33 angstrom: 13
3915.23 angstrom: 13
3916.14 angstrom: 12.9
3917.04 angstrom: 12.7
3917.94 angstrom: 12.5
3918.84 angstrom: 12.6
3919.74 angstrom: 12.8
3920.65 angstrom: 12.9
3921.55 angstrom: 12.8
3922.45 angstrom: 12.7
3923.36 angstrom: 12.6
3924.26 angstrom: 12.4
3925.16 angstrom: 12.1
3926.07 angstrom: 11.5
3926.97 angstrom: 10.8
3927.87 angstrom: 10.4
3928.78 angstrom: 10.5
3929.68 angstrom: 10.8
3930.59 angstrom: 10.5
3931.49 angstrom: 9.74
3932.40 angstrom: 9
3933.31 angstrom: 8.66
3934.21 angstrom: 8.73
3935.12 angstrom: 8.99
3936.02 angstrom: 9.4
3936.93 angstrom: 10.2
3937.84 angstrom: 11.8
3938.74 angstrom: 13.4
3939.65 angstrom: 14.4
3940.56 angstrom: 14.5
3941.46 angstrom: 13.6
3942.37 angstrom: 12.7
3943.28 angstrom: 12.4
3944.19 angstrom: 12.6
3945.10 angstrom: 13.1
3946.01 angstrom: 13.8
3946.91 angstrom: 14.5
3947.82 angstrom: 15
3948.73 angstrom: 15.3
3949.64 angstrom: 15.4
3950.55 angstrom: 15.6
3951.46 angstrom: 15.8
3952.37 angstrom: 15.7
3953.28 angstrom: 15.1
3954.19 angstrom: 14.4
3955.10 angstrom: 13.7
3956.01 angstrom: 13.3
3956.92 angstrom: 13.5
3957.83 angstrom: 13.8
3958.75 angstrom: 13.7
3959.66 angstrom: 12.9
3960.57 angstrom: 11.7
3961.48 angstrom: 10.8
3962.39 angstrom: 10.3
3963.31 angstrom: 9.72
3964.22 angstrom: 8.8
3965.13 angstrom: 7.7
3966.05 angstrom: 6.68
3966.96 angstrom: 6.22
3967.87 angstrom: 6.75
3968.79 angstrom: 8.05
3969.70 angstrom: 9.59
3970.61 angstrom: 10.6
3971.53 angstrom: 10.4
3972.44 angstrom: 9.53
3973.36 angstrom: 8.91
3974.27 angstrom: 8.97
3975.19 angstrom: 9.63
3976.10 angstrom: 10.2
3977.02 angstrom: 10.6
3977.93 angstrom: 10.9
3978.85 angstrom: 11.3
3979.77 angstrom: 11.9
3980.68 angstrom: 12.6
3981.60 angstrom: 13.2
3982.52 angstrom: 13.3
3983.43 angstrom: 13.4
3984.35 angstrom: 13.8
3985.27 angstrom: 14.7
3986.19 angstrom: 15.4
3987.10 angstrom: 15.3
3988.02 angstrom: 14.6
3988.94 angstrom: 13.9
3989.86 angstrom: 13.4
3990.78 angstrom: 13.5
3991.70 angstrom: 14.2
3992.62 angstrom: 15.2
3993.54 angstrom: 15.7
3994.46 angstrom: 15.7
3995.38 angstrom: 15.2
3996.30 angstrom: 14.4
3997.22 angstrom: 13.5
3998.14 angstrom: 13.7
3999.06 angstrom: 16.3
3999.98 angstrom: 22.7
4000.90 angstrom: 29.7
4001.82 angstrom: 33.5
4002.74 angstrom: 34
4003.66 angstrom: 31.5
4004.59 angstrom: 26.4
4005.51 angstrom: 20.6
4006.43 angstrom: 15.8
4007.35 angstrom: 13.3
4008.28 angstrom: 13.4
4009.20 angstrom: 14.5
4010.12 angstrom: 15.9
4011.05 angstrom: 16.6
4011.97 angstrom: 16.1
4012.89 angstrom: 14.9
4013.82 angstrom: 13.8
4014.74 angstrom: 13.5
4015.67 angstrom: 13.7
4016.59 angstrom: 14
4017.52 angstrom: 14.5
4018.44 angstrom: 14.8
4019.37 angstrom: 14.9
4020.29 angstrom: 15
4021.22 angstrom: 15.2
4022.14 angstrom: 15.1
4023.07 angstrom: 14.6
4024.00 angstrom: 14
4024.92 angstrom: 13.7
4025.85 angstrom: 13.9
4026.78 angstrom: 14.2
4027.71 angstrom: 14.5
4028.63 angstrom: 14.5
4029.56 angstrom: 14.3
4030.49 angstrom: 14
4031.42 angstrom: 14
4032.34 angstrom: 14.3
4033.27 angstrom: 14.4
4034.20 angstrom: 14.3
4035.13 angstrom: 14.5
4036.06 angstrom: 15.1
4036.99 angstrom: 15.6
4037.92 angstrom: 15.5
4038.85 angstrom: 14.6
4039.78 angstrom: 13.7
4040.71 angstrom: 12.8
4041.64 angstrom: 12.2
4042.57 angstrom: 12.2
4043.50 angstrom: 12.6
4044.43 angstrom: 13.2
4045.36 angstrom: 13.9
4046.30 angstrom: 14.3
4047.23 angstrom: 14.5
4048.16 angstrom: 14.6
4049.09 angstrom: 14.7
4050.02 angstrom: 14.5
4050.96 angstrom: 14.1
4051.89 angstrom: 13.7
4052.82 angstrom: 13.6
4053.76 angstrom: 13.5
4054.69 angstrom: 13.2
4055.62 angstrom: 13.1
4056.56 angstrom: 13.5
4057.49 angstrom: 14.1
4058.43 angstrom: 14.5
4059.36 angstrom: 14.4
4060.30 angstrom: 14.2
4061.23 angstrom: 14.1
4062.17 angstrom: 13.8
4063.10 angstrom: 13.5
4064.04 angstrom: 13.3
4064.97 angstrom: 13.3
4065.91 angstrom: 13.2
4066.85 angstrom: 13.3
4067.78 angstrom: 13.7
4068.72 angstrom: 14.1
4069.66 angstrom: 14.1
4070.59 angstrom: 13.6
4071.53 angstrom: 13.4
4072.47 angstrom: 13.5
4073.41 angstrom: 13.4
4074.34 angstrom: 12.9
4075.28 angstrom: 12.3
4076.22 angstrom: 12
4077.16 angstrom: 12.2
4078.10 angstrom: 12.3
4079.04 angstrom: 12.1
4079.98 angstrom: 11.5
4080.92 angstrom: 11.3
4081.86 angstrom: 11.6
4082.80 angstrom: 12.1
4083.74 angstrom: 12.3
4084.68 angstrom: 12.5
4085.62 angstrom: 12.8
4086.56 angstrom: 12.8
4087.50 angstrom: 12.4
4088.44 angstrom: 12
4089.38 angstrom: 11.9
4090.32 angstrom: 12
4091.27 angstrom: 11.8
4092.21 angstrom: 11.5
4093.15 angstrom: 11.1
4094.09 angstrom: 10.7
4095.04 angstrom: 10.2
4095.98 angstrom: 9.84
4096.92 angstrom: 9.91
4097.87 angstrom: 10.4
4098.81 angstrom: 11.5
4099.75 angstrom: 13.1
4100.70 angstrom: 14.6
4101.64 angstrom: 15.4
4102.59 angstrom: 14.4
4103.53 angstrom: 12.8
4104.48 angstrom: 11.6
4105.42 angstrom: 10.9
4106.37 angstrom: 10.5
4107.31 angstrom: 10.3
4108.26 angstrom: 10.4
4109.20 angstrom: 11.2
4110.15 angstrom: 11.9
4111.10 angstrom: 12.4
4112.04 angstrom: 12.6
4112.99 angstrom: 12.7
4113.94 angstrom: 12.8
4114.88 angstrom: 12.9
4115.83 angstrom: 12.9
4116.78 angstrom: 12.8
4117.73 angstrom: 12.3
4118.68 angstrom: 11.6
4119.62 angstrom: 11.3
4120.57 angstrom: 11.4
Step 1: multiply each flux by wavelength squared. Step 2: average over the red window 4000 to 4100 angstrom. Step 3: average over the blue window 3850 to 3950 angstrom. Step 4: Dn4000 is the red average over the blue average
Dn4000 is 1.26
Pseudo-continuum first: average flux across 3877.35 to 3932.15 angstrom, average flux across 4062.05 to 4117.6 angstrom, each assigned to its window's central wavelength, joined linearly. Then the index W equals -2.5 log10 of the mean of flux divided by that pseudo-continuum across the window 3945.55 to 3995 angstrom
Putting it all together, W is -0.04 mag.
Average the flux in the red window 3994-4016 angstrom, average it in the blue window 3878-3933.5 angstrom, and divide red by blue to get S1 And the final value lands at 1.6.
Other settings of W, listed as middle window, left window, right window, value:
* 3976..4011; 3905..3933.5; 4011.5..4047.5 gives -0.21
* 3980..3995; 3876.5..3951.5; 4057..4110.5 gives -0.16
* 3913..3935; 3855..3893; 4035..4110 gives 0.06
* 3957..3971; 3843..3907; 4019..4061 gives 0.31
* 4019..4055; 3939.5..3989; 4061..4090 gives -0.13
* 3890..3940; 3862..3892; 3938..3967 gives 0.06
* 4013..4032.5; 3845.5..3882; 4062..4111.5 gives -0.15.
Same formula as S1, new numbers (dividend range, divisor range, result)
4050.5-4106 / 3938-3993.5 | 1.02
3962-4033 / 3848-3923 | 1.16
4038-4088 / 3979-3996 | 0.94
